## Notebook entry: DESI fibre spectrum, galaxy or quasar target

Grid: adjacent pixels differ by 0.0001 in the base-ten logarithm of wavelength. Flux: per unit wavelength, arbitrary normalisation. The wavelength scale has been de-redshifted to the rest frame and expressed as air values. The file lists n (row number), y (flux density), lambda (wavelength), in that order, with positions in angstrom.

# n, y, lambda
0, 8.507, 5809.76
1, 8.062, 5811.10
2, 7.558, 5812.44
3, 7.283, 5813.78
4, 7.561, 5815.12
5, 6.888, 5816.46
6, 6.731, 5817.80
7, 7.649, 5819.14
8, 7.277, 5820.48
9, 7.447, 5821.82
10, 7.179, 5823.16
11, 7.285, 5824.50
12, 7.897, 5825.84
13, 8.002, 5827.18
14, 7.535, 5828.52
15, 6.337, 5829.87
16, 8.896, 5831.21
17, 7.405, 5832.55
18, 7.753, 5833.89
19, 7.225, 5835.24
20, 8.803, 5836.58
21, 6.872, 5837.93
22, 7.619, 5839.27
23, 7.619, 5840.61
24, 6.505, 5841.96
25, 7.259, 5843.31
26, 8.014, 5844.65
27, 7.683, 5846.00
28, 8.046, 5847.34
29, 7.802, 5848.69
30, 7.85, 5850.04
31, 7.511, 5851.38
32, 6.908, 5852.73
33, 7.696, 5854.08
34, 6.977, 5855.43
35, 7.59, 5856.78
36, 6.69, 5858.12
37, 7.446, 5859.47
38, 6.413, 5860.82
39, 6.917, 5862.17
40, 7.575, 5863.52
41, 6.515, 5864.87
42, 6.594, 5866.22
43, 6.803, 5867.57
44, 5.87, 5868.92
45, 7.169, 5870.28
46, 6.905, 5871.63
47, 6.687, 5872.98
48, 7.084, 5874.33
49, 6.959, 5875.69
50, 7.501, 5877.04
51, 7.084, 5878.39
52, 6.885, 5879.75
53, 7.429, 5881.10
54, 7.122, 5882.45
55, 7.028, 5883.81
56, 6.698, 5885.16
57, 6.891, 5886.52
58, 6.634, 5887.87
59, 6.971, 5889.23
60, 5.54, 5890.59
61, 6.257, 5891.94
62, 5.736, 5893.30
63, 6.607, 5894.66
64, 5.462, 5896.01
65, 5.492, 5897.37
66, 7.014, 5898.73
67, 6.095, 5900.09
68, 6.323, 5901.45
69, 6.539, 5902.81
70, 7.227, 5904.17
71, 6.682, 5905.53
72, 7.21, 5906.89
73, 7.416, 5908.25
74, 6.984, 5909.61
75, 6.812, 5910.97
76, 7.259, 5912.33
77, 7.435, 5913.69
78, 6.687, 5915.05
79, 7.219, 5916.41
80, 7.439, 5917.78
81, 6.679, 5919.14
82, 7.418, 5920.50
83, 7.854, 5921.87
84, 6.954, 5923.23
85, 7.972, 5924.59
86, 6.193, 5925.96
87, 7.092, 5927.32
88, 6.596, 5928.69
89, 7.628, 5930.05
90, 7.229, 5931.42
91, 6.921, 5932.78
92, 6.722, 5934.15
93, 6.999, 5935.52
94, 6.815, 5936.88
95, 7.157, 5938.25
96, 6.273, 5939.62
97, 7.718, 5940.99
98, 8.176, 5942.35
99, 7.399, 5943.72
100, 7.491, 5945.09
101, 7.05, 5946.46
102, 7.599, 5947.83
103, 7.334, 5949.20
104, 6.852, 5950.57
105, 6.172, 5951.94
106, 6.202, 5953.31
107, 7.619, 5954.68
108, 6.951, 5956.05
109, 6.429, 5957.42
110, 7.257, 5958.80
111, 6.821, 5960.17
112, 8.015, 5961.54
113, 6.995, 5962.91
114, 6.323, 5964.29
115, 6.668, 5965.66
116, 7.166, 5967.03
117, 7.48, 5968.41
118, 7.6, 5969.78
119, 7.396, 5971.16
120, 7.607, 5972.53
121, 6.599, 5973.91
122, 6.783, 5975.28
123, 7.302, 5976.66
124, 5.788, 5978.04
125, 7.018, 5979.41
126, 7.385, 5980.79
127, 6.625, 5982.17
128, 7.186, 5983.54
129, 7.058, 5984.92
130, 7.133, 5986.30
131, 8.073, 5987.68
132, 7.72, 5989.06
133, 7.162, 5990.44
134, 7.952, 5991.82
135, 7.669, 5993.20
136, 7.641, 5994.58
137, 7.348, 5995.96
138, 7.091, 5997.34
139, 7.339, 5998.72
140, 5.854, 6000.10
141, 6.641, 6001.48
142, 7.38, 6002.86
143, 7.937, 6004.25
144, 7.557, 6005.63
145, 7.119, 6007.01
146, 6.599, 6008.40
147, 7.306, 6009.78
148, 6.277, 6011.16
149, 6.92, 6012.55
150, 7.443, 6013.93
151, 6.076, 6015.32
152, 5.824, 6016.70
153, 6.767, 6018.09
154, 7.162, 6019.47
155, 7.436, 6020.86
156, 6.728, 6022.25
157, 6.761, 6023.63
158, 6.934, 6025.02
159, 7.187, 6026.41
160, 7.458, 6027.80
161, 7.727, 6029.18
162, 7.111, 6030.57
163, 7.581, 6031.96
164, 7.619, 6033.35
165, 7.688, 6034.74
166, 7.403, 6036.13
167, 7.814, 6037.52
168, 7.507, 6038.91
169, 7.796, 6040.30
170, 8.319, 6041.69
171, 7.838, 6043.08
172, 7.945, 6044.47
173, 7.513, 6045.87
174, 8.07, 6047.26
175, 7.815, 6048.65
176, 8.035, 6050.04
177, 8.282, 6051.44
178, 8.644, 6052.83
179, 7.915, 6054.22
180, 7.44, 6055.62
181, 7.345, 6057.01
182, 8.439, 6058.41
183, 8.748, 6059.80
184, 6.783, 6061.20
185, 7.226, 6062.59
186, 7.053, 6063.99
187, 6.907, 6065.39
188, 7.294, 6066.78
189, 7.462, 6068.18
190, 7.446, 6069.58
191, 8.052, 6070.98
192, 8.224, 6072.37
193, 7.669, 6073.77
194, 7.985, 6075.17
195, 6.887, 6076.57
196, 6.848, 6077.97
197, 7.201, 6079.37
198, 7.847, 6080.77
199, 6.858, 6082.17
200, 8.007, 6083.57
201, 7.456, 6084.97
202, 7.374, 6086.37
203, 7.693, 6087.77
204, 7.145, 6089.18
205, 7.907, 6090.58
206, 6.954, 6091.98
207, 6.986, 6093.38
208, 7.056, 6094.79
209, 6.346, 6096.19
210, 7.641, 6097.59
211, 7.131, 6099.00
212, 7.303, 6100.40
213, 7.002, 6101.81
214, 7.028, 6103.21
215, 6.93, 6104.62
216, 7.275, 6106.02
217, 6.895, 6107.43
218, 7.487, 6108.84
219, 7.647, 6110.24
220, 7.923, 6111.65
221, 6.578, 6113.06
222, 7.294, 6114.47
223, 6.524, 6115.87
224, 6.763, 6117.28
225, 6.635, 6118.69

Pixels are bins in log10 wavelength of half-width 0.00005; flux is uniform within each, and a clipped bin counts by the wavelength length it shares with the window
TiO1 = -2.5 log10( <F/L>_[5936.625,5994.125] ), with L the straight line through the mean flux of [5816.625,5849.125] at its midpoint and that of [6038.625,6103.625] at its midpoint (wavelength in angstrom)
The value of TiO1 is 0.06 mag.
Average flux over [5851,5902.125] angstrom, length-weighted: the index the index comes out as 6.76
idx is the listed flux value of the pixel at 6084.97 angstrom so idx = 7.456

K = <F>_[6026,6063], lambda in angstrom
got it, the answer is 7.76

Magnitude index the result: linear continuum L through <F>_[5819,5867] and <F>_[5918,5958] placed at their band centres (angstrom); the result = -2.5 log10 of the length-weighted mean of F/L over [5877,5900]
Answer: 0.11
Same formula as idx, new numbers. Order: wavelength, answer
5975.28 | 6.783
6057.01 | 7.345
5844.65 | 8.014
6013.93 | 7.443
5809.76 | 8.507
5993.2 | 7.669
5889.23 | 6.971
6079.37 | 7.201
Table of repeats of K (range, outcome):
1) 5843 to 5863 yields 7.39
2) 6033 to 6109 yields 7.52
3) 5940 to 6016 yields 7.13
